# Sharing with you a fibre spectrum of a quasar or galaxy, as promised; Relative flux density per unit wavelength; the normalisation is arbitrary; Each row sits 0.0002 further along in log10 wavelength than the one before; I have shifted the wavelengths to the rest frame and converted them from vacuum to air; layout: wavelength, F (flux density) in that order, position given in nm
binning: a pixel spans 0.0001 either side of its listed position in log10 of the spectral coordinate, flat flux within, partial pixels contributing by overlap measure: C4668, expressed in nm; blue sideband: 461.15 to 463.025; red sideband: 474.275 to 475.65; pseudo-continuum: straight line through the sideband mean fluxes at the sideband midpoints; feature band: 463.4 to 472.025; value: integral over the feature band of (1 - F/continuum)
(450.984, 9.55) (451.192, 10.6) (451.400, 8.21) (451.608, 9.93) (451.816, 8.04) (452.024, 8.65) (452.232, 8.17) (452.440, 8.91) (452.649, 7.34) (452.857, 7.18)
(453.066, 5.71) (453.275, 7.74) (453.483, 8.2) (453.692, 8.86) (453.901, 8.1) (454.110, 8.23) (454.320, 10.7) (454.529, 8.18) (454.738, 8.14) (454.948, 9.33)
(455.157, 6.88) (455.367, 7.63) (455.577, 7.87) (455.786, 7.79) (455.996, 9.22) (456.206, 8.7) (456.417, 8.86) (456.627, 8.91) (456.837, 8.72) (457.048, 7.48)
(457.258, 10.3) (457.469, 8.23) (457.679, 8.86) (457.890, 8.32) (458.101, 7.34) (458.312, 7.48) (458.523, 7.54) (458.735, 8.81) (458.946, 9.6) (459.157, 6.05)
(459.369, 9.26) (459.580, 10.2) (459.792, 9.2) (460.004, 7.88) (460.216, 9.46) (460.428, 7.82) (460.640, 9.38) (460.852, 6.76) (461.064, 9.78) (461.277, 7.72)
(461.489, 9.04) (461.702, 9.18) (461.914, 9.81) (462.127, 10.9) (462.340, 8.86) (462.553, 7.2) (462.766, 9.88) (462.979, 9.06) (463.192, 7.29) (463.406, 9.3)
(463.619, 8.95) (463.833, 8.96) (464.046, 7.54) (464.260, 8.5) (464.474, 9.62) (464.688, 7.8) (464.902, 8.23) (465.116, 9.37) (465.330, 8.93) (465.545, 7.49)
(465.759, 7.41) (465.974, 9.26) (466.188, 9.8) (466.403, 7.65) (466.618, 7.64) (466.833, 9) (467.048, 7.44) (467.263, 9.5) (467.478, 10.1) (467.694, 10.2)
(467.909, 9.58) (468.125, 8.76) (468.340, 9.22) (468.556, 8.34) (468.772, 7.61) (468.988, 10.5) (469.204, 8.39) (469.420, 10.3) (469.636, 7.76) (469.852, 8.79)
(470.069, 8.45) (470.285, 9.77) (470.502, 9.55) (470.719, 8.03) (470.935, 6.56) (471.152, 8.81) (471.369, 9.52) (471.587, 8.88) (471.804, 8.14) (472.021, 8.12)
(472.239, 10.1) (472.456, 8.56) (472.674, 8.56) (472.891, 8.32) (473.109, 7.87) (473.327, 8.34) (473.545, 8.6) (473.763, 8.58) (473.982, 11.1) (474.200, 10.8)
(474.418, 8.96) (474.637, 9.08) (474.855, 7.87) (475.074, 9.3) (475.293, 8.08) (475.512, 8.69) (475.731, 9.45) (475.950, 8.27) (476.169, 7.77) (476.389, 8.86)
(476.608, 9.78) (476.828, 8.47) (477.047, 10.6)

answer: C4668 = 0.19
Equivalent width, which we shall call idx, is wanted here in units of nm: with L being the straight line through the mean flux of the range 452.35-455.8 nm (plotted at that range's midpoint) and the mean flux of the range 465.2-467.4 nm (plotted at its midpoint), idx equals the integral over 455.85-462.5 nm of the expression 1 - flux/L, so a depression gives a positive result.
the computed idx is -0.38 nm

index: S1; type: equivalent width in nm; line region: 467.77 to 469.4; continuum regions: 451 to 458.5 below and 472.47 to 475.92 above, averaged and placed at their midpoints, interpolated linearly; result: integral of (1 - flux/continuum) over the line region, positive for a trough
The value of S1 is -0.05 nm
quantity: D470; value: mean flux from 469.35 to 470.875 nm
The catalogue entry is 8.84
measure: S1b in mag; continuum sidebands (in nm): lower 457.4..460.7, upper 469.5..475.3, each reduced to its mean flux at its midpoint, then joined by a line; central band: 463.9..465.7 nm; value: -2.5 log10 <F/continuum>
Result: 0.02 mag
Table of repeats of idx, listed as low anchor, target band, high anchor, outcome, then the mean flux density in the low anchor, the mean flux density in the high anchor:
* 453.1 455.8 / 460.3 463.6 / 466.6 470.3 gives -0.07 nm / 8.23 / 8.98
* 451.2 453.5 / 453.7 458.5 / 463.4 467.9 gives -0.08 nm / 8.11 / 8.71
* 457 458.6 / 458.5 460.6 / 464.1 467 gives -0.09 nm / 8.23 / 8.47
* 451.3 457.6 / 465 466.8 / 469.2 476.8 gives 0.03 nm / 8.34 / 8.8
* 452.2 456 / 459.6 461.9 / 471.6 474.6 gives -0.10 nm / 8.09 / 8.93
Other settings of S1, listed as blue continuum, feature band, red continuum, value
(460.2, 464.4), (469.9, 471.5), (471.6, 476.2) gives 0.02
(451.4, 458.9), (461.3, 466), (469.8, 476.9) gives -0.11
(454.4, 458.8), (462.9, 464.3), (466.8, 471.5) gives 0.02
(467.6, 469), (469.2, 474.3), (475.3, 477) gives 0.06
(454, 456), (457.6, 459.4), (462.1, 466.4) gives 0.08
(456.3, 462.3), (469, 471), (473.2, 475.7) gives 0.04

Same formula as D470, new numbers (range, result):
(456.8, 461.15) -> 8.49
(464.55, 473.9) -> 8.7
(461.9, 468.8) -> 8.76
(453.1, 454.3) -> 8.25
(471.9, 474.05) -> 8.77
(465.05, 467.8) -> 8.74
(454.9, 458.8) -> 8.31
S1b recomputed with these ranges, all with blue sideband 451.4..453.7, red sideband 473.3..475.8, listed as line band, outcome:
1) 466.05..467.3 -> 0.03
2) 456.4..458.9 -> -0.02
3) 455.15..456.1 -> 0.03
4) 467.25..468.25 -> -0.10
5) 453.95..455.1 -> -0.08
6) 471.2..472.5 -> 0.01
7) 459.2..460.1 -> -0.07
